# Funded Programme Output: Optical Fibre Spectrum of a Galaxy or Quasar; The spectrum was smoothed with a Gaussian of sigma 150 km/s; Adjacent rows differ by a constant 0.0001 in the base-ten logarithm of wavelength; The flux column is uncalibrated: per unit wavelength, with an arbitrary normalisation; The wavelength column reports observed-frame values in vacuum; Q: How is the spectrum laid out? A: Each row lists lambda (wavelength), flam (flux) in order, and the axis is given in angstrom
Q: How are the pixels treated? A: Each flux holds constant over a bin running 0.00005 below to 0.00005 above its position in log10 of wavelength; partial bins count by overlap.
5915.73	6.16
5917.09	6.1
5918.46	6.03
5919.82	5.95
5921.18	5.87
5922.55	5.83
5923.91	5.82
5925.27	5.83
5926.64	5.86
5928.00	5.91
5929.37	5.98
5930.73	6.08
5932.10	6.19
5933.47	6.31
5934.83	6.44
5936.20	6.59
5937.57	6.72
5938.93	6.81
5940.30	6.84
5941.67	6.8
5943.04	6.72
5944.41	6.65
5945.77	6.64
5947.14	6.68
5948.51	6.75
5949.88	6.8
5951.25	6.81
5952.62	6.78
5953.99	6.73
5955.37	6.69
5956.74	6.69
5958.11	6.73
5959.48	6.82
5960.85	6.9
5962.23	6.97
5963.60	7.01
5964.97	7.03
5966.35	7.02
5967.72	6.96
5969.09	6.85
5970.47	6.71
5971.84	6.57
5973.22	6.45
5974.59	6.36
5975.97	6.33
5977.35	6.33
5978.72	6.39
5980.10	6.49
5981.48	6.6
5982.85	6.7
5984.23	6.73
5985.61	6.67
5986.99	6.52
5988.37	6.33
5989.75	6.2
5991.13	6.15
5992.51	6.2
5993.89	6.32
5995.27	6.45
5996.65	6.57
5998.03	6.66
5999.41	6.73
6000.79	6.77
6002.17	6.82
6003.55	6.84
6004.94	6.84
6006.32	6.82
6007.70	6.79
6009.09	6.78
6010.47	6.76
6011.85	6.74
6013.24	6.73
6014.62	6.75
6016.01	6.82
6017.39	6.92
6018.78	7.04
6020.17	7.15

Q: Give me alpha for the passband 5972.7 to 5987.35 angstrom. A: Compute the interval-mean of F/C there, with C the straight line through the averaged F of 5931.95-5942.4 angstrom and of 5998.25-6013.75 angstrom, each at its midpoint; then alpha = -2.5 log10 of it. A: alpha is 0.03 mag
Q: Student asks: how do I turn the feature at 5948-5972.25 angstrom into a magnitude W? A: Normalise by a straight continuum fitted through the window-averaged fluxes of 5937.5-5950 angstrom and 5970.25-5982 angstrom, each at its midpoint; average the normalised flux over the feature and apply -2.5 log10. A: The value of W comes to -0.04 mag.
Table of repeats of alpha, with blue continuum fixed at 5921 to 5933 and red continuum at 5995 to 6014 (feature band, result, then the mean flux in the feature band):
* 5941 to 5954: -0.10 mag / 6.74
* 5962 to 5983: -0.04 mag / 6.67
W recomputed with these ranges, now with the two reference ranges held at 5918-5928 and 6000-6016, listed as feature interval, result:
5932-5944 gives -0.099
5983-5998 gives 0.028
